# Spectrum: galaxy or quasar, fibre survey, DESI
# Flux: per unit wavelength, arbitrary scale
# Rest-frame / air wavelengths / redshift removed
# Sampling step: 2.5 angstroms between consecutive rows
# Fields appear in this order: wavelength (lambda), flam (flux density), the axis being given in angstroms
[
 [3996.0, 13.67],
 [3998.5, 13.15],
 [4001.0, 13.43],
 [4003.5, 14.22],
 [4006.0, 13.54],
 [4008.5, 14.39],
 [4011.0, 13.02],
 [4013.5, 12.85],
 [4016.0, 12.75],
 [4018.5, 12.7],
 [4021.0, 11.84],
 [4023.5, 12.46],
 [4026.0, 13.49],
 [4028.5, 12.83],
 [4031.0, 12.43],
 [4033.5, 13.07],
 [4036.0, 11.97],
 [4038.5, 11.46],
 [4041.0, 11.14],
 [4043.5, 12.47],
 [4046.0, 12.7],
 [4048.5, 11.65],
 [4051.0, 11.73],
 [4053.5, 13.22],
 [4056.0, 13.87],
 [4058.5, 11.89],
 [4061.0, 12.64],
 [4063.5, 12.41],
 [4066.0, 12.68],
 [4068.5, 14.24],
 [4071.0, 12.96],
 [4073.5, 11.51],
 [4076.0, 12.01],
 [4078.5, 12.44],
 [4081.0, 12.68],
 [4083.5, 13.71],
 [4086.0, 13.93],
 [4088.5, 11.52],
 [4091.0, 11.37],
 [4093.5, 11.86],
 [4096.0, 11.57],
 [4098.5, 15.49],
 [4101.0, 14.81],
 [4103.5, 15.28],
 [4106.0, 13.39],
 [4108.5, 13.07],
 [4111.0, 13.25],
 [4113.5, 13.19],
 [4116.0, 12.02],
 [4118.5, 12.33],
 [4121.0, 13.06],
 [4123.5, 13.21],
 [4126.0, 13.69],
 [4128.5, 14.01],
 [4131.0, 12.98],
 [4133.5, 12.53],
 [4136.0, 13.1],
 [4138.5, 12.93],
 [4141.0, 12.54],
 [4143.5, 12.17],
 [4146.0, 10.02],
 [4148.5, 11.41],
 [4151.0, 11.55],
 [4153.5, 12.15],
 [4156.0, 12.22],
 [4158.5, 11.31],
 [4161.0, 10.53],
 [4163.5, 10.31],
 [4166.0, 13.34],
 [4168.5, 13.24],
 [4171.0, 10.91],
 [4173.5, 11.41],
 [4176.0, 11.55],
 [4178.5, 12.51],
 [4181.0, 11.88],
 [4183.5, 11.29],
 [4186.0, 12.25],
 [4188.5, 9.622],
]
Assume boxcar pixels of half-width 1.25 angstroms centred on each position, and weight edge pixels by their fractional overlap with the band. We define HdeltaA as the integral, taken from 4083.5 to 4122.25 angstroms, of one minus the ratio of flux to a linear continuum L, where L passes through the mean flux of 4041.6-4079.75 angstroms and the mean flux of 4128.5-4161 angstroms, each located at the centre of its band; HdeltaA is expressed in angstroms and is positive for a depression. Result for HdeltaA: -2.5 angstroms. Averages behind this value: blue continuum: 12.5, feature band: 13.1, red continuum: 12.1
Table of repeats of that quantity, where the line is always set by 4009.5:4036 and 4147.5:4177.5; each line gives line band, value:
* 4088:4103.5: -1.1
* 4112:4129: -1.5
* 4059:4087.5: -1.1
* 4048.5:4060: -0.1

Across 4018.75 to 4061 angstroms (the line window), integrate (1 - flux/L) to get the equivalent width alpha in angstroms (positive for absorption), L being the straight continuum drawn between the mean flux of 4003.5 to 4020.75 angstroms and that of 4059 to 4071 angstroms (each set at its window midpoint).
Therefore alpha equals 2.1 angstroms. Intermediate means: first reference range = 13.2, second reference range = 12.9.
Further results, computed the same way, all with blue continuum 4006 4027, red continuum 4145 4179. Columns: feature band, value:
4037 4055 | 0.9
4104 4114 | -1.1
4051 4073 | -0.6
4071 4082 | 0.1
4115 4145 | -2.4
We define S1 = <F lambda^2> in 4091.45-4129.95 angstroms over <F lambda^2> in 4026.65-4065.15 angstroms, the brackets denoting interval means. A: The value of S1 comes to 1.1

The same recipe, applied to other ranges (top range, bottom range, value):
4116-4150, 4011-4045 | 1.06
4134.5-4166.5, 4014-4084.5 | 0.99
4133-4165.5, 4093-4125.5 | 0.90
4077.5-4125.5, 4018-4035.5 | 1.07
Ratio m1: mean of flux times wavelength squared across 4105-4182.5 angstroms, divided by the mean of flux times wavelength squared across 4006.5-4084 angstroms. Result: 1.02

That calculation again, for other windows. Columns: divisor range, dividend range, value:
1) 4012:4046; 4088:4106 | 1.10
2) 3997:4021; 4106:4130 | 1.04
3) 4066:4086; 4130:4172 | 0.96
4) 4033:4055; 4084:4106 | 1.12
